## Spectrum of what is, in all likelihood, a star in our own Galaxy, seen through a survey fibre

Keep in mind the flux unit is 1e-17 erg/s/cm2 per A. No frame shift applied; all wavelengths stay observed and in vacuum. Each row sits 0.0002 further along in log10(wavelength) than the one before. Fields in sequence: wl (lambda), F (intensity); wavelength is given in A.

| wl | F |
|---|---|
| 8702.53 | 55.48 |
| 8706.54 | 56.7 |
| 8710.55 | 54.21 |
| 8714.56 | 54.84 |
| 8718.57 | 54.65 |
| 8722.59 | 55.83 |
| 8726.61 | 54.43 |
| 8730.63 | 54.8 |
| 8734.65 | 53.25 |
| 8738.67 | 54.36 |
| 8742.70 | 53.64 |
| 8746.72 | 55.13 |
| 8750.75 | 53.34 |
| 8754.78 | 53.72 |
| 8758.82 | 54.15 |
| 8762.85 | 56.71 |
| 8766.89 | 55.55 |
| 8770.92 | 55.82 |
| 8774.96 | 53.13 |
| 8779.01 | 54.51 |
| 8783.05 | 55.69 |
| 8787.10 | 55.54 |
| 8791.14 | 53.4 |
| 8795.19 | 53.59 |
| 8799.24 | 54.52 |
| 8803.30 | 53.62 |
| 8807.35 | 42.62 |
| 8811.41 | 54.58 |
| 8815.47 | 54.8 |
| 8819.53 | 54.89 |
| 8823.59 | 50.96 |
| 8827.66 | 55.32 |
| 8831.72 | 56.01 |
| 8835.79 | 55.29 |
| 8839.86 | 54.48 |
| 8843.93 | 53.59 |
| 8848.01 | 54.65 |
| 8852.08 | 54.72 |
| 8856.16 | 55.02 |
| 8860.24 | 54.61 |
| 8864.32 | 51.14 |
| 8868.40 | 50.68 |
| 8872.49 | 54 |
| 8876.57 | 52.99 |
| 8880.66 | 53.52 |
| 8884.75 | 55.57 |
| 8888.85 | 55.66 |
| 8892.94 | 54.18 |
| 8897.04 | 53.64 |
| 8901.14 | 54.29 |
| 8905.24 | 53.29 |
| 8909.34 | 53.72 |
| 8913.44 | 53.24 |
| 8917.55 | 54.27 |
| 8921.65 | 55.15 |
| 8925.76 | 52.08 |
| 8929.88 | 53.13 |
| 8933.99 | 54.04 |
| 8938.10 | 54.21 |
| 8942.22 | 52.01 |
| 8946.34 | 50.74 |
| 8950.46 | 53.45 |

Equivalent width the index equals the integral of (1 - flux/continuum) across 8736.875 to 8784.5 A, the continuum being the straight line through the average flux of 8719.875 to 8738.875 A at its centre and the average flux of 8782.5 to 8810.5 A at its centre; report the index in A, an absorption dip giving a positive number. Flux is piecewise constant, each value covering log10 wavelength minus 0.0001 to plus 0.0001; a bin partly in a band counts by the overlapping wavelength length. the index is -0.9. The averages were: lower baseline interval 54.5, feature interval 54.6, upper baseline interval 52.6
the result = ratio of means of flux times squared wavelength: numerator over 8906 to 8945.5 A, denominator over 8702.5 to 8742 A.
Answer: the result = 1.0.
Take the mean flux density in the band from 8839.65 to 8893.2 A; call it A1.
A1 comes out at 53.9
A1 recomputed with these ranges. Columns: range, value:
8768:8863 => 54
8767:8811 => 53.4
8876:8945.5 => 53.8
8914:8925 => 54.2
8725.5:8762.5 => 54.2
